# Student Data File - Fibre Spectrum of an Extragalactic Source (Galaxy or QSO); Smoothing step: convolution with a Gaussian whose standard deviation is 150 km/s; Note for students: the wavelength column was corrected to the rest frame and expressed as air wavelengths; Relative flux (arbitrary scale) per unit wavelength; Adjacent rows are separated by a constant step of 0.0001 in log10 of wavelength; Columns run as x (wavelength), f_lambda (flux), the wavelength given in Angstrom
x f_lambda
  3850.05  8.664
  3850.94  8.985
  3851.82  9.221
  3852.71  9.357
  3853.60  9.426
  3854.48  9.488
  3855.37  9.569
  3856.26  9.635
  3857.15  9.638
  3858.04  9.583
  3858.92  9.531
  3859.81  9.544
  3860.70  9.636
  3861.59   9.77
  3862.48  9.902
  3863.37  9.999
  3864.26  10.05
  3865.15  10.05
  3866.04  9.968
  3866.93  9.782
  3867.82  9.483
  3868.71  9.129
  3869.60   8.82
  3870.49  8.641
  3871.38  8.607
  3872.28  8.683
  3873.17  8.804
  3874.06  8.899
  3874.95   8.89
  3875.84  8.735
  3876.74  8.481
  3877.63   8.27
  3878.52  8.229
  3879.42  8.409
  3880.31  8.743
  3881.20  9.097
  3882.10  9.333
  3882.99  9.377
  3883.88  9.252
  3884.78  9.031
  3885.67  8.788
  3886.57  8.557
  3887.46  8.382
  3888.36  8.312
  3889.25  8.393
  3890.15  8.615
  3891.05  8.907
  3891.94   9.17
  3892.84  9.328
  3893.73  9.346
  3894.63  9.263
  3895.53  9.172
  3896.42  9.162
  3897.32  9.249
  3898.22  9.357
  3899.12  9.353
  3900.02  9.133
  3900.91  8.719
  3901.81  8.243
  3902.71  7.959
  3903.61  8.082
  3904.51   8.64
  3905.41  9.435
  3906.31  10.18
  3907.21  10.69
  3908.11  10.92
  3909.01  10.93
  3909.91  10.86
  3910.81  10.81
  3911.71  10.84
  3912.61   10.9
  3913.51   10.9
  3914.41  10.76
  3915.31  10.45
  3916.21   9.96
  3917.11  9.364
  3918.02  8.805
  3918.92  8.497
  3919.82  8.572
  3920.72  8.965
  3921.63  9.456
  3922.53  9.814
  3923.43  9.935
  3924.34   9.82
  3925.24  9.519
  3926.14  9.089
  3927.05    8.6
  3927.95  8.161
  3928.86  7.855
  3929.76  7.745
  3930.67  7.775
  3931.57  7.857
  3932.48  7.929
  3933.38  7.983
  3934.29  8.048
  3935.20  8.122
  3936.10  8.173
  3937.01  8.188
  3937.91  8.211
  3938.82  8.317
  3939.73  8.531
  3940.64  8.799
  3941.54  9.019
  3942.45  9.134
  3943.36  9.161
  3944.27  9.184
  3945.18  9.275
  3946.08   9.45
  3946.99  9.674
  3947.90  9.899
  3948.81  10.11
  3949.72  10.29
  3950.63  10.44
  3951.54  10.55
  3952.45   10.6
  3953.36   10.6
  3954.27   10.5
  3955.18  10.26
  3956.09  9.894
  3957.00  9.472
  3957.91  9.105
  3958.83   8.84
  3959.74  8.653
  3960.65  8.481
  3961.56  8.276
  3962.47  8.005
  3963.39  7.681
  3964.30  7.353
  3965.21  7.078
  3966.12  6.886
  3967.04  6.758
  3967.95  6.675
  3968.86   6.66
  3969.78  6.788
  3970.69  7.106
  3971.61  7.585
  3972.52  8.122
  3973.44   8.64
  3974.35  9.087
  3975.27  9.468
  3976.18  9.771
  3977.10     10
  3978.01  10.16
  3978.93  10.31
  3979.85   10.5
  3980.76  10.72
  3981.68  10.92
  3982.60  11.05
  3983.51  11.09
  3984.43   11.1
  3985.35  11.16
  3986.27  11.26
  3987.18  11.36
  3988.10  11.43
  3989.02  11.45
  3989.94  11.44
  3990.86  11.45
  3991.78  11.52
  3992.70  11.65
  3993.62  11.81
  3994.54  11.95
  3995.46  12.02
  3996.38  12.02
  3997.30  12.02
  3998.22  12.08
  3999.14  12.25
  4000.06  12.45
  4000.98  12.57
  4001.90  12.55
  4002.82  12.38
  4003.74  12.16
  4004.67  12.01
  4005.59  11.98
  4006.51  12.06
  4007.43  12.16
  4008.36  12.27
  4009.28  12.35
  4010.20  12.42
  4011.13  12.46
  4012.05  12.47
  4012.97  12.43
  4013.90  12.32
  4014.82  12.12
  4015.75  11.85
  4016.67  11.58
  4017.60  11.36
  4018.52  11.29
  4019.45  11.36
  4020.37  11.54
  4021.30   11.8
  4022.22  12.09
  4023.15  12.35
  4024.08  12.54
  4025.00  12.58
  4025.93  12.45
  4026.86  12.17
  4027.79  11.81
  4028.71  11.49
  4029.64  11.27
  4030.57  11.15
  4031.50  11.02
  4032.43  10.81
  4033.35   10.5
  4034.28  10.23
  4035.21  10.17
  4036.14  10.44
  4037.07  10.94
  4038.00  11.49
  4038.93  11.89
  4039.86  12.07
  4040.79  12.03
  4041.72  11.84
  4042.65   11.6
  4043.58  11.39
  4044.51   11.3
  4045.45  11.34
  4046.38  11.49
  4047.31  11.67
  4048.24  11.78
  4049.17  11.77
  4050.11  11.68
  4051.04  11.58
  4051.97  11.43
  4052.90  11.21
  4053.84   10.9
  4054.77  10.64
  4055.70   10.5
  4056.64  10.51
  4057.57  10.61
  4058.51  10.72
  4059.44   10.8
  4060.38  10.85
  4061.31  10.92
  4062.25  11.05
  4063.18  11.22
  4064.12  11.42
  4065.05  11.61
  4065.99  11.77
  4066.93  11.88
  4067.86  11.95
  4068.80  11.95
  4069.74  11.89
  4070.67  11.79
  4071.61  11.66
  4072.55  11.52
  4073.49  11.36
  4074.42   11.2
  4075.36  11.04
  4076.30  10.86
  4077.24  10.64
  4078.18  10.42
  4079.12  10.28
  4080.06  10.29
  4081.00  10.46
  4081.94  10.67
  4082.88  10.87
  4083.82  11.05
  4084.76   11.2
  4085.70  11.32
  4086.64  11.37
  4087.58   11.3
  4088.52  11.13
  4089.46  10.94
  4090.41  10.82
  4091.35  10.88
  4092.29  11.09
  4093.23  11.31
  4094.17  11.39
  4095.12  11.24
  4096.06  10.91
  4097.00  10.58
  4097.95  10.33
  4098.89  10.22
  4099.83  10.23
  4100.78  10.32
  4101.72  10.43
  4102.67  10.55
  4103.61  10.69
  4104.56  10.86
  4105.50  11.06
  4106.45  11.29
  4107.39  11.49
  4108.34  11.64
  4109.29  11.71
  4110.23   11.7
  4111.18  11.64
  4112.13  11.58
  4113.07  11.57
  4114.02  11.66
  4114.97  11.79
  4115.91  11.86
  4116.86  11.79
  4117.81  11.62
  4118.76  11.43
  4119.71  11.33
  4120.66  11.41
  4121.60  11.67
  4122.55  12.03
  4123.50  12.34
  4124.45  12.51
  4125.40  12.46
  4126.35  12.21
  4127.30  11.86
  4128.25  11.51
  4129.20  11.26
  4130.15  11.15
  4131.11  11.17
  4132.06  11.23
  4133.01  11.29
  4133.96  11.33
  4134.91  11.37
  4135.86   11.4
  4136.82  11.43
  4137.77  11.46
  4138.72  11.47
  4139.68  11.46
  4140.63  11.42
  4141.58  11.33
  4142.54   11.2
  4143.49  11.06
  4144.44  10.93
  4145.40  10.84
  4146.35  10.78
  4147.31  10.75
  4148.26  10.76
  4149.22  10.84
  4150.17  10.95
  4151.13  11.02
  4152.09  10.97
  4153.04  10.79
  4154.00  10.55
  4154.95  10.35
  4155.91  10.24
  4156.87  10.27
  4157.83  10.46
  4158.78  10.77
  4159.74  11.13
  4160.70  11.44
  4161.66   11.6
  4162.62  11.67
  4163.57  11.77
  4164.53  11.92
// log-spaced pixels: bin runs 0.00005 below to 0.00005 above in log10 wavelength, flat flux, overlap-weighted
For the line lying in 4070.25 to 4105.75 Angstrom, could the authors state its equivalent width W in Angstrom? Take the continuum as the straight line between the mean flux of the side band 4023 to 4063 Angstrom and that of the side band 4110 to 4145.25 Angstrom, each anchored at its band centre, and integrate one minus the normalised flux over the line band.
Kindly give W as 1.7 Angstrom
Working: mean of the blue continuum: 11.3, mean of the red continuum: 11.6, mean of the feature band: 10.9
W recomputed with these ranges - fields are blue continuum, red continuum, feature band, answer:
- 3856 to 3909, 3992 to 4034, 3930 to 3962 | 4.32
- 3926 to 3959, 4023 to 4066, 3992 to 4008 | -2.76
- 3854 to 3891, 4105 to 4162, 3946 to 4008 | -1.04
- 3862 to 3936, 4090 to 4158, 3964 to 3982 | 2.40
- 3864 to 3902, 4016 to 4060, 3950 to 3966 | 1.59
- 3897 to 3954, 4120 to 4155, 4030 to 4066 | -2.44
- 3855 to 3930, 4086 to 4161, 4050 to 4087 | -1.31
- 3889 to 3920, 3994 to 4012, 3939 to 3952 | 1.40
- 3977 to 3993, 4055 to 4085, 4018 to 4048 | -1.18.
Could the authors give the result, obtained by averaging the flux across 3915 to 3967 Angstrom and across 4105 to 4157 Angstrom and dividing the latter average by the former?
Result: 1.3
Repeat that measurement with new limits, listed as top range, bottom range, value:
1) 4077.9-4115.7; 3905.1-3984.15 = 1.20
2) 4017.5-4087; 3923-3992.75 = 1.22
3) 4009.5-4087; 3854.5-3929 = 1.22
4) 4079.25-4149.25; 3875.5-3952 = 1.23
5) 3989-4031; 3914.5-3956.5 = 1.31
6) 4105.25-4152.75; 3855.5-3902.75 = 1.26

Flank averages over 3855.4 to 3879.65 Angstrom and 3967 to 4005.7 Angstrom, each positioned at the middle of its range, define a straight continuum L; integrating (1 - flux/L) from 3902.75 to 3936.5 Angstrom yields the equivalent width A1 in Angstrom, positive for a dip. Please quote 1.9 Angstrom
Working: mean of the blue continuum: 9.24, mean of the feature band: 9.29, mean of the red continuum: 10.6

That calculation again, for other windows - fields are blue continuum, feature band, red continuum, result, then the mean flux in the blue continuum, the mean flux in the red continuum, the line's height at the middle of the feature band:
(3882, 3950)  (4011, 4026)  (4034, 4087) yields -1.99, 9.16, 11.2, 10.6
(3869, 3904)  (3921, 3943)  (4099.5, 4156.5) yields 1.63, 8.82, 11.3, 9.28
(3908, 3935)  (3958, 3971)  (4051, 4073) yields 3.09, 9.34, 11.3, 9.93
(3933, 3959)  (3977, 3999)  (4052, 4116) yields -3.23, 9.31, 11.1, 9.85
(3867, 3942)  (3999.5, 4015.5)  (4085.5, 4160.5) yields -3.57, 9.04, 11.2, 10.1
